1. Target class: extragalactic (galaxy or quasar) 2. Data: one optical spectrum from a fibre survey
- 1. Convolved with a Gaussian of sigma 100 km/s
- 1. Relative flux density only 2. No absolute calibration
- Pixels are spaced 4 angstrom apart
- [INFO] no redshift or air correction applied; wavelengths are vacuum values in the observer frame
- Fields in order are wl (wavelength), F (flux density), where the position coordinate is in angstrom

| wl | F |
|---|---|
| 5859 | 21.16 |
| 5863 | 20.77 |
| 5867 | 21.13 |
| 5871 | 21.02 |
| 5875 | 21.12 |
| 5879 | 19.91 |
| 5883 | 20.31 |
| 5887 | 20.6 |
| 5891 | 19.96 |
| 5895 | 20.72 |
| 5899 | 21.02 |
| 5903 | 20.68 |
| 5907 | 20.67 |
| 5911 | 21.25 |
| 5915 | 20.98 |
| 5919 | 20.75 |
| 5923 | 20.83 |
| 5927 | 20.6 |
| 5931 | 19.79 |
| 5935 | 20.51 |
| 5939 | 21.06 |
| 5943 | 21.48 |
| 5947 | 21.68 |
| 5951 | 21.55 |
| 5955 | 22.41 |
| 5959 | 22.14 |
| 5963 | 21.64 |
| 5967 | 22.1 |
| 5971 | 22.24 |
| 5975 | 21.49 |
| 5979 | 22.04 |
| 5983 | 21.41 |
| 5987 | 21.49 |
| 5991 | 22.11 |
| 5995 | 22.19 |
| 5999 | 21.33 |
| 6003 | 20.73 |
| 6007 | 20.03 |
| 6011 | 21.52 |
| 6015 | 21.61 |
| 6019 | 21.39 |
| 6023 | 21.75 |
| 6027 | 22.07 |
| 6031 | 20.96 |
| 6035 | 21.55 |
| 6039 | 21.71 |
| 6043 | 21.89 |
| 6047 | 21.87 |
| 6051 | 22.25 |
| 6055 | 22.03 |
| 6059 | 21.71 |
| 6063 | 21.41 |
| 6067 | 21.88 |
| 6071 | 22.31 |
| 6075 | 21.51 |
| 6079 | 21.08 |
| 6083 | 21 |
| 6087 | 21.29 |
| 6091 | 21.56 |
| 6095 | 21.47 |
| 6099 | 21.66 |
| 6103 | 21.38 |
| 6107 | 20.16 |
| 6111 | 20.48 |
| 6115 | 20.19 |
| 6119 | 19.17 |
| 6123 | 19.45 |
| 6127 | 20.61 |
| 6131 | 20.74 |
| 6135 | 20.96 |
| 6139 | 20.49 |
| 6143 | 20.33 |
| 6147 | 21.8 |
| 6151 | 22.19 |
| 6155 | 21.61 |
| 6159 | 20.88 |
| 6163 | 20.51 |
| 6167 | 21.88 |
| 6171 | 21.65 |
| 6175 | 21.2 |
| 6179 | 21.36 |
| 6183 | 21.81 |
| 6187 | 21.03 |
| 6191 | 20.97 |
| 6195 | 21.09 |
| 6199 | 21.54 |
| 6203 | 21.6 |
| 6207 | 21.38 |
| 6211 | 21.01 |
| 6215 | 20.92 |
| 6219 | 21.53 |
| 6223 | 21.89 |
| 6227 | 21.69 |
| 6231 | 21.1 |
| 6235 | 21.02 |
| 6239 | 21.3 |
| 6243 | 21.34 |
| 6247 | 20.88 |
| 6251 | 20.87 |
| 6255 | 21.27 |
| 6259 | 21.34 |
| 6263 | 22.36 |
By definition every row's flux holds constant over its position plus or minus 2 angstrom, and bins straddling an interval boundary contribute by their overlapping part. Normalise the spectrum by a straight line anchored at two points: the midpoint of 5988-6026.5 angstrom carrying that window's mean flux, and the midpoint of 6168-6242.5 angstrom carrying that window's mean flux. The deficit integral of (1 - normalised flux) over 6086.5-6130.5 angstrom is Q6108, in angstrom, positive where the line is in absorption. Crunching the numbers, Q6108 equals 1.5 angstrom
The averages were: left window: 21.4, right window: 21.3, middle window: 20.7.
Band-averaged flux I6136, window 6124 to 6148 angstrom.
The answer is 20.7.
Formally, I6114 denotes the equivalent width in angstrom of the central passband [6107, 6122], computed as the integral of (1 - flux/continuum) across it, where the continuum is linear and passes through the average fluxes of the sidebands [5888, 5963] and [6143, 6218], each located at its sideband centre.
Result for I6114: 0.9 angstrom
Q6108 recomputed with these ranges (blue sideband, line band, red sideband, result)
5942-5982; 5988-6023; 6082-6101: 0.5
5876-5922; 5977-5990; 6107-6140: -0.8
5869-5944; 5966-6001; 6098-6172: -1.8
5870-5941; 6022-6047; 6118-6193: -1.0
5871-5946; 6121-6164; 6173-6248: 0.6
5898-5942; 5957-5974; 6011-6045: -0.7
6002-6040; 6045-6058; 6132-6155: -0.4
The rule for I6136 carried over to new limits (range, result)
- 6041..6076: 21.9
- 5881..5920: 20.7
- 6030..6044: 21.5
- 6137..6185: 21.3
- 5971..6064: 21.6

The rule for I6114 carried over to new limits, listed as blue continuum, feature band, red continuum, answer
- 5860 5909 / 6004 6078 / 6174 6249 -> -2.28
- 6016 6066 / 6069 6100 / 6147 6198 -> 0.18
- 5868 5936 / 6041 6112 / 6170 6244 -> -1.60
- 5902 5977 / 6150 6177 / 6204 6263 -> -0.13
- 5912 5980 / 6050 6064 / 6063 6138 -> -0.53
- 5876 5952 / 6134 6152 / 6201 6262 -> 0.03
